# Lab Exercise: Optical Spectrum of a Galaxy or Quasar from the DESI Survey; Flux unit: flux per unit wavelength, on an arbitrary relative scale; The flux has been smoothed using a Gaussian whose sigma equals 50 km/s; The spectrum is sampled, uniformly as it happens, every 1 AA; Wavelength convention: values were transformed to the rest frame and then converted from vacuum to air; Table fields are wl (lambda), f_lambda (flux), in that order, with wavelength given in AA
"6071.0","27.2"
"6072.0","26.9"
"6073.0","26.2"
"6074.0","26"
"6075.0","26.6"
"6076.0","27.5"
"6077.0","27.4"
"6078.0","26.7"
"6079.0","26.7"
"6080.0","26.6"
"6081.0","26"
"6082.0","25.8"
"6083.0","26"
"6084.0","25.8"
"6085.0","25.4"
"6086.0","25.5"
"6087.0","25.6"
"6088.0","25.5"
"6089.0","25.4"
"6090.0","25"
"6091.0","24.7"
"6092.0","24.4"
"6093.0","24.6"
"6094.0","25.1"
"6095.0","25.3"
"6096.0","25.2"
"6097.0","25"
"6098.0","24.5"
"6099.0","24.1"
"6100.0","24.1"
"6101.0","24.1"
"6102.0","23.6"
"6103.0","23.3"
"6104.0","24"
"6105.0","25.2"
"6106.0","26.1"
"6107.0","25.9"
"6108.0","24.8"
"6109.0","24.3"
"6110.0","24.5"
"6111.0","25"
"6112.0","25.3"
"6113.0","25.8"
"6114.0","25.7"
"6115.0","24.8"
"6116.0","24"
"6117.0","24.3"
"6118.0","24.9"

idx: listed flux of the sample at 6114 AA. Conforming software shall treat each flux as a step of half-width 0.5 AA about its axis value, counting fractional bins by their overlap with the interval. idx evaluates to 25.7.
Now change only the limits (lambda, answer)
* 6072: 26.9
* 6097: 25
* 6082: 25.8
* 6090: 25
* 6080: 26.6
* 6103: 23.3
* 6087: 25.6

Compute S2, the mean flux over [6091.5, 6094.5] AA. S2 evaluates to 24.7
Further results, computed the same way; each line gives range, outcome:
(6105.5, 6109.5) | 25.3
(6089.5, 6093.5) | 24.7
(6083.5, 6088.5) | 25.6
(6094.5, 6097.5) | 25.2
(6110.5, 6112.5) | 25.1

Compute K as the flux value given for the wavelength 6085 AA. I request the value 25.4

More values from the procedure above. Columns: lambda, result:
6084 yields 25.8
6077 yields 27.4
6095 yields 25.3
